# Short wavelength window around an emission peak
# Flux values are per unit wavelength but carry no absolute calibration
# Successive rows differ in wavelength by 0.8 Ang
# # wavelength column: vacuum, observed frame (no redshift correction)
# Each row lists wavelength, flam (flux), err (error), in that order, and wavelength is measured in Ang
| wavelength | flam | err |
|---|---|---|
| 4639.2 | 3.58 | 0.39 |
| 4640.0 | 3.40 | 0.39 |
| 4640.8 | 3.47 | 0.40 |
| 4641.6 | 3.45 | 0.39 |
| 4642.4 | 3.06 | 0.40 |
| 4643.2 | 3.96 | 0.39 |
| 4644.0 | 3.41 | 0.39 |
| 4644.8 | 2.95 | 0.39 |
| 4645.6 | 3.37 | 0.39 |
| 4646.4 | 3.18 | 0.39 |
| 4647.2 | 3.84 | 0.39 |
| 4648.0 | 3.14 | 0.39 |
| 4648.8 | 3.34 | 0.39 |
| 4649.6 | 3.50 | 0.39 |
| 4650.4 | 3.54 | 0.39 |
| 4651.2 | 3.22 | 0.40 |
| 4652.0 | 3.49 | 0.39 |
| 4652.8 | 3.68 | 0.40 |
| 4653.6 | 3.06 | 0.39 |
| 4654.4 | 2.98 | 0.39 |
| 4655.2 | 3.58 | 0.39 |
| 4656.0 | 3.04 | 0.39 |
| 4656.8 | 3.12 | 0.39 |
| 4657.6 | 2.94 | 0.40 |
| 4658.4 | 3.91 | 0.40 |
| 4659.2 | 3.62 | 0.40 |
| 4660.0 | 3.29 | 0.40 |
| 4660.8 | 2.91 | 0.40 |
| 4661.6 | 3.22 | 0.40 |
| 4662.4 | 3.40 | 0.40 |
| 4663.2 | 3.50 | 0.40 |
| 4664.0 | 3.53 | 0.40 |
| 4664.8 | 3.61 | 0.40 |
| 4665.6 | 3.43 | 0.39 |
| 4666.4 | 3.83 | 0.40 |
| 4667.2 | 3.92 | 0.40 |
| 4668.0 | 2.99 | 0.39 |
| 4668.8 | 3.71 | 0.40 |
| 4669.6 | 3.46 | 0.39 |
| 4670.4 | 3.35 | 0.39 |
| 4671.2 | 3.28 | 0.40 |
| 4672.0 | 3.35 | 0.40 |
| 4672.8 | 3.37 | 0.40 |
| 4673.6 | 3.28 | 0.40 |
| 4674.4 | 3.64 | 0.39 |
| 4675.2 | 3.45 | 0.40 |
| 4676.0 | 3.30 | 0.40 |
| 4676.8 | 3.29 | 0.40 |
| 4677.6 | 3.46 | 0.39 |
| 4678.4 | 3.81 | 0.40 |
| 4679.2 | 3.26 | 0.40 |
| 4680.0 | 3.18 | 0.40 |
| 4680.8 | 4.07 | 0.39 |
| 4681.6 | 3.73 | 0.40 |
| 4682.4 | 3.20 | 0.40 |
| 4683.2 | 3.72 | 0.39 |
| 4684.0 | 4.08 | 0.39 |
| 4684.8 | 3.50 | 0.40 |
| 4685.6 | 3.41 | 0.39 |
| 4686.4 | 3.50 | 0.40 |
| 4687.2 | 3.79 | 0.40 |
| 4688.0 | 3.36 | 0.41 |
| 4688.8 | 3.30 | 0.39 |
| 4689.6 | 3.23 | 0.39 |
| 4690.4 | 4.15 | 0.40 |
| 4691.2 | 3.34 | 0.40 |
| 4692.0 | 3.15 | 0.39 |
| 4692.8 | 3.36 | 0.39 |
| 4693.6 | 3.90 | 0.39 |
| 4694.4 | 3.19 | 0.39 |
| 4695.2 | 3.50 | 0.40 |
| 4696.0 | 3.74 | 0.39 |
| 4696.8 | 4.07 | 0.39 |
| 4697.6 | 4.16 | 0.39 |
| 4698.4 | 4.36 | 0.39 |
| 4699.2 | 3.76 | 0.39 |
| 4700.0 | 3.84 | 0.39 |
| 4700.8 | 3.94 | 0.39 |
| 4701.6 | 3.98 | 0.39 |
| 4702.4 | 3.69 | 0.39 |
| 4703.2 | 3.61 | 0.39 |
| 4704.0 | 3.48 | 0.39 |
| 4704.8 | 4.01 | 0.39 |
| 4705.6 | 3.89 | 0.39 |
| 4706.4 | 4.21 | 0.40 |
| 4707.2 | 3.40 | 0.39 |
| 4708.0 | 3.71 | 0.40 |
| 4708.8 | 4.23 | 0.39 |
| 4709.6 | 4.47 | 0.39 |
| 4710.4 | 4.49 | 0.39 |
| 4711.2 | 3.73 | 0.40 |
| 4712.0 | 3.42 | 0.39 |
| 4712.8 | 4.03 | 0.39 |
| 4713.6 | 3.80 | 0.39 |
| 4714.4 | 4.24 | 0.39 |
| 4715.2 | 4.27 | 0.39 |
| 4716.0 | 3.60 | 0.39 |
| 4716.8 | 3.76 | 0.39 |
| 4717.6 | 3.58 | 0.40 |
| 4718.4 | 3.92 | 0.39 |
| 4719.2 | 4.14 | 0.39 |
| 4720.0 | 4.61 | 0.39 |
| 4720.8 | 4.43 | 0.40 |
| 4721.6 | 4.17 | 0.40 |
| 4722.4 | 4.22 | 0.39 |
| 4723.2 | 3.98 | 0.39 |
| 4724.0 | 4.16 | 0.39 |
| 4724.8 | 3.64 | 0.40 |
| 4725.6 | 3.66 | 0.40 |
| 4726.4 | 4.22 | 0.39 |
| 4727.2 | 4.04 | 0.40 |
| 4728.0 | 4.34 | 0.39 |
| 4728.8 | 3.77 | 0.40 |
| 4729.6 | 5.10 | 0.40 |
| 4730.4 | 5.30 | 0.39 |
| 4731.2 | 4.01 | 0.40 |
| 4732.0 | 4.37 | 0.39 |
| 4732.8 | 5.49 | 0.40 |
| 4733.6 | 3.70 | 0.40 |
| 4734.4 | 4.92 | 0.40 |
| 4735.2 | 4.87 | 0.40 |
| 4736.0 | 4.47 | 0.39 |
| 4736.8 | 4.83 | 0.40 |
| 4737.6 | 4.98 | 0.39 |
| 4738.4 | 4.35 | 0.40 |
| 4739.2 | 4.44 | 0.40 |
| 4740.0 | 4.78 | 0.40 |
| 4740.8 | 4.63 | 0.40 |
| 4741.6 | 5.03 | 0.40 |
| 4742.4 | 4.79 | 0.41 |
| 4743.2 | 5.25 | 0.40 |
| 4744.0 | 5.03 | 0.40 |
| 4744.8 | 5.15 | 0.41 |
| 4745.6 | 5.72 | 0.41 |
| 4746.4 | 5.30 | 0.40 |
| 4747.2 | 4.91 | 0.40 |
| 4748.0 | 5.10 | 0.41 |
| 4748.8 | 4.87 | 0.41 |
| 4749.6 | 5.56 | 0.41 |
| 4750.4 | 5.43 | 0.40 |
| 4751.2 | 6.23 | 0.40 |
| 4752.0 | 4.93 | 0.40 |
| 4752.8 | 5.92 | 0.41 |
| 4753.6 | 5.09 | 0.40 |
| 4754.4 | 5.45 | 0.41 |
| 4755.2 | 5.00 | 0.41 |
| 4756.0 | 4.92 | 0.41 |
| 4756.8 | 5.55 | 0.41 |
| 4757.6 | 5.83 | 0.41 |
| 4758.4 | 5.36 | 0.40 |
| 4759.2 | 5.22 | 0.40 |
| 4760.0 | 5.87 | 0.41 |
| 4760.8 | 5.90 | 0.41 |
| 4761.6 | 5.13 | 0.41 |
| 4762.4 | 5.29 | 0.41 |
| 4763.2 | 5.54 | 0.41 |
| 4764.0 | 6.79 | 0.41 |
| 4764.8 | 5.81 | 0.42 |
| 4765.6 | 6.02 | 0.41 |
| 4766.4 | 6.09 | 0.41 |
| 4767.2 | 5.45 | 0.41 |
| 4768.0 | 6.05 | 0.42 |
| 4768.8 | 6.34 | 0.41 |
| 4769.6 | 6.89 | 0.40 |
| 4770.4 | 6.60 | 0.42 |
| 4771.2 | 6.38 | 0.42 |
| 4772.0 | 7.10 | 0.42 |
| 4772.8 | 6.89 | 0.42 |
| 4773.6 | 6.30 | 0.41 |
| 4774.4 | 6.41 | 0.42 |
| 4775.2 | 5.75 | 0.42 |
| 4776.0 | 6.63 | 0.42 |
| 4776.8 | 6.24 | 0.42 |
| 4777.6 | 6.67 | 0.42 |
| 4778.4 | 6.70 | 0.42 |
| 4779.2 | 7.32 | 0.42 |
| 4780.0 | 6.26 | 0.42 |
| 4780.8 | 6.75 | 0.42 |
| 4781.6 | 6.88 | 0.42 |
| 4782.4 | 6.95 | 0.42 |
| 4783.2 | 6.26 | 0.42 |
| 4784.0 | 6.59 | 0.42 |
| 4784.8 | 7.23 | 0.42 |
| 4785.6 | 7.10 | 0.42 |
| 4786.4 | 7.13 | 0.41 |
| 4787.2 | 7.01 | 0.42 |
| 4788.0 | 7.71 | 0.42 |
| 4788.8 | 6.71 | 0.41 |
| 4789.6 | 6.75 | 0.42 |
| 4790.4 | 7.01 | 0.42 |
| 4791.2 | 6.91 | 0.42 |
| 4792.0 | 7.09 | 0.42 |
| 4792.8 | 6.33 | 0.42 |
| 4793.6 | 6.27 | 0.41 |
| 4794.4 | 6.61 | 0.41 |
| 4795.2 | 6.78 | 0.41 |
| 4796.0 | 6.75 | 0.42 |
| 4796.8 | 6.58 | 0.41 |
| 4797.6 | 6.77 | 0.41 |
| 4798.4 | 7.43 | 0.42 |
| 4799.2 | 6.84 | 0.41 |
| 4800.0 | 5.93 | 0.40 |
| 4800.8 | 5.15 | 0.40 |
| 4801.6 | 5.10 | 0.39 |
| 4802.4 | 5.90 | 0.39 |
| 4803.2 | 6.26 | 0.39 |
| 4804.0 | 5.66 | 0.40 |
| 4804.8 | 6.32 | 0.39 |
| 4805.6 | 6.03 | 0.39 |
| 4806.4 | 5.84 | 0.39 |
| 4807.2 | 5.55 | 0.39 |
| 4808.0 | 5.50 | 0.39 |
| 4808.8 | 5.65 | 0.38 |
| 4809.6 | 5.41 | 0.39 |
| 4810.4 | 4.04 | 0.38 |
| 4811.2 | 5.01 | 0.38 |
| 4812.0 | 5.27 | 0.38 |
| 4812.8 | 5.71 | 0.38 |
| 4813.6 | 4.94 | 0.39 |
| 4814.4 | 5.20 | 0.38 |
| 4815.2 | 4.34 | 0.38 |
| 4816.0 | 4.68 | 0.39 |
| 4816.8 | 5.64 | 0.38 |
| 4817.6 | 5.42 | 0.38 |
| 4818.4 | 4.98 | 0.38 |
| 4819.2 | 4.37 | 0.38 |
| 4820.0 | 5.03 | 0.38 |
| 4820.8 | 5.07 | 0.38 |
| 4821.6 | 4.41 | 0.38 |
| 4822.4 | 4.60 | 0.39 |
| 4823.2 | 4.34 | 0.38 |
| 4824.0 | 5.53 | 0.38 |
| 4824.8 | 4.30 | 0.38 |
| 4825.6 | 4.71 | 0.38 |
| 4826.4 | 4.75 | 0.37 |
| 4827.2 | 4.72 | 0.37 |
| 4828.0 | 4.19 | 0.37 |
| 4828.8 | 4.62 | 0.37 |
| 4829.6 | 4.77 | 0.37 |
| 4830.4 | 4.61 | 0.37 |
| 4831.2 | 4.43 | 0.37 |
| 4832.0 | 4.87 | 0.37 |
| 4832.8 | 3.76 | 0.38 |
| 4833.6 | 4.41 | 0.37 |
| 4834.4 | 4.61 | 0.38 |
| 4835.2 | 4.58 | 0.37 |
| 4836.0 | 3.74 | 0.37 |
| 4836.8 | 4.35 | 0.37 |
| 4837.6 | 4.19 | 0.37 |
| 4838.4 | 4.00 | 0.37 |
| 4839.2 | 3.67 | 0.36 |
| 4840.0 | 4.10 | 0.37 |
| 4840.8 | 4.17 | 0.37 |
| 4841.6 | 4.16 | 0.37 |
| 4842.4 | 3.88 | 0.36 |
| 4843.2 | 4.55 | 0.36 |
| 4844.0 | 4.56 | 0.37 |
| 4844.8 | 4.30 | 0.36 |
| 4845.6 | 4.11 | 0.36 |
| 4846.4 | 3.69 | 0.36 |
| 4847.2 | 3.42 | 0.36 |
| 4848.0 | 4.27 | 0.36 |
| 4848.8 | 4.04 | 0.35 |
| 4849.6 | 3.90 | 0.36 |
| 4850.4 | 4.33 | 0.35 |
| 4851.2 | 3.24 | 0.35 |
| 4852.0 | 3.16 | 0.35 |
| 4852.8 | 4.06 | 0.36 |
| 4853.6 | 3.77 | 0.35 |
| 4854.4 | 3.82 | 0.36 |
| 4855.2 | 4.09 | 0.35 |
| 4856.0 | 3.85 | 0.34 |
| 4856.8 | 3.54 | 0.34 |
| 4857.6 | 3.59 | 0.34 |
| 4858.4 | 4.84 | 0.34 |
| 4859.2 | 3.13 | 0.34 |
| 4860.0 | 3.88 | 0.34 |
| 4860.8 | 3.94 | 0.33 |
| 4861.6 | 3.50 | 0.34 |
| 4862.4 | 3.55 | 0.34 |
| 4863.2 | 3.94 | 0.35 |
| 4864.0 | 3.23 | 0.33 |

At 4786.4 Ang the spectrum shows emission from C IV 1549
